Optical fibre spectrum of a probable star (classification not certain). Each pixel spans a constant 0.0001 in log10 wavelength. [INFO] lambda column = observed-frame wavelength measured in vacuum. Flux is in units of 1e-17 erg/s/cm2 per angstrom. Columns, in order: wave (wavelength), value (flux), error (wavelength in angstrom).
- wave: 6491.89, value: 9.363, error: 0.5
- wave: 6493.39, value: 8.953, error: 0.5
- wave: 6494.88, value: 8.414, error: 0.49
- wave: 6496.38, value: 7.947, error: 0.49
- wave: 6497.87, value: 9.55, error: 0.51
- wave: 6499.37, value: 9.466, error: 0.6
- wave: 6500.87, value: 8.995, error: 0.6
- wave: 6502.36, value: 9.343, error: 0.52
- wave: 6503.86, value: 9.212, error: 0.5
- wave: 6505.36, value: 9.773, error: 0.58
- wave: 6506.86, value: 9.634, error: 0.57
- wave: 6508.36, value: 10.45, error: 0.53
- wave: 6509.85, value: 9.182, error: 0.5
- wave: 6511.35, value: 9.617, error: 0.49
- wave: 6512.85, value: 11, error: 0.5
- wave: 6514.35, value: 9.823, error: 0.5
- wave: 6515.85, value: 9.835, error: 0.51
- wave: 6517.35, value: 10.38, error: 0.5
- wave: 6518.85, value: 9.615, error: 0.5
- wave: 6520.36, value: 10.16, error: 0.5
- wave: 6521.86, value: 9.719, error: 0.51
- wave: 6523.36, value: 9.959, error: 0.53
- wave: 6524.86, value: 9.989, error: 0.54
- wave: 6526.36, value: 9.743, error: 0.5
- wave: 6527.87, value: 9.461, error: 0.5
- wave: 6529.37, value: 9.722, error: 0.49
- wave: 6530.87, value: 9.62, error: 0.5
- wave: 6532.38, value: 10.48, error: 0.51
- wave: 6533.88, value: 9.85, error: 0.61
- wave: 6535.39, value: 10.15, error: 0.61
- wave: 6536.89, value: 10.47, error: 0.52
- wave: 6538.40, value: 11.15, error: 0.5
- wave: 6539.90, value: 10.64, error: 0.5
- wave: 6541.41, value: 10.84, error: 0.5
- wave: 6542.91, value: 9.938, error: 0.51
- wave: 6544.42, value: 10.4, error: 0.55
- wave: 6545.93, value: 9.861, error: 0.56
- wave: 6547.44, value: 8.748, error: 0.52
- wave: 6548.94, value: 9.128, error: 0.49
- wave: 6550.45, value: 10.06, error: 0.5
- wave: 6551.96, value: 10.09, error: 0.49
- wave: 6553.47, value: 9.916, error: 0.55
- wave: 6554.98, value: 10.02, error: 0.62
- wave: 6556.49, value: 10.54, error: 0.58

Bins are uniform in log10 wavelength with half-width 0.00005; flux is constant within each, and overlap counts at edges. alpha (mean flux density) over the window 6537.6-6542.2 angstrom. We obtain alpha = 10.9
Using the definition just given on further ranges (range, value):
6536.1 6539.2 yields 10.8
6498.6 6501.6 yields 9.21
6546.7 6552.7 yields 9.51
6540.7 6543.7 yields 10.4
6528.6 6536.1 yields 9.96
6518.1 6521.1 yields 9.86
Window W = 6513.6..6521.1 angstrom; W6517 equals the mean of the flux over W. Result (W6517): 9.95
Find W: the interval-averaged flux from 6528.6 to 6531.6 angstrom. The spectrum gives 9.69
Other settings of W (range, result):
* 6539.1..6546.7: 10.3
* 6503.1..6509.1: 9.75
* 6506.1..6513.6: 9.98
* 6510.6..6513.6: 10.3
